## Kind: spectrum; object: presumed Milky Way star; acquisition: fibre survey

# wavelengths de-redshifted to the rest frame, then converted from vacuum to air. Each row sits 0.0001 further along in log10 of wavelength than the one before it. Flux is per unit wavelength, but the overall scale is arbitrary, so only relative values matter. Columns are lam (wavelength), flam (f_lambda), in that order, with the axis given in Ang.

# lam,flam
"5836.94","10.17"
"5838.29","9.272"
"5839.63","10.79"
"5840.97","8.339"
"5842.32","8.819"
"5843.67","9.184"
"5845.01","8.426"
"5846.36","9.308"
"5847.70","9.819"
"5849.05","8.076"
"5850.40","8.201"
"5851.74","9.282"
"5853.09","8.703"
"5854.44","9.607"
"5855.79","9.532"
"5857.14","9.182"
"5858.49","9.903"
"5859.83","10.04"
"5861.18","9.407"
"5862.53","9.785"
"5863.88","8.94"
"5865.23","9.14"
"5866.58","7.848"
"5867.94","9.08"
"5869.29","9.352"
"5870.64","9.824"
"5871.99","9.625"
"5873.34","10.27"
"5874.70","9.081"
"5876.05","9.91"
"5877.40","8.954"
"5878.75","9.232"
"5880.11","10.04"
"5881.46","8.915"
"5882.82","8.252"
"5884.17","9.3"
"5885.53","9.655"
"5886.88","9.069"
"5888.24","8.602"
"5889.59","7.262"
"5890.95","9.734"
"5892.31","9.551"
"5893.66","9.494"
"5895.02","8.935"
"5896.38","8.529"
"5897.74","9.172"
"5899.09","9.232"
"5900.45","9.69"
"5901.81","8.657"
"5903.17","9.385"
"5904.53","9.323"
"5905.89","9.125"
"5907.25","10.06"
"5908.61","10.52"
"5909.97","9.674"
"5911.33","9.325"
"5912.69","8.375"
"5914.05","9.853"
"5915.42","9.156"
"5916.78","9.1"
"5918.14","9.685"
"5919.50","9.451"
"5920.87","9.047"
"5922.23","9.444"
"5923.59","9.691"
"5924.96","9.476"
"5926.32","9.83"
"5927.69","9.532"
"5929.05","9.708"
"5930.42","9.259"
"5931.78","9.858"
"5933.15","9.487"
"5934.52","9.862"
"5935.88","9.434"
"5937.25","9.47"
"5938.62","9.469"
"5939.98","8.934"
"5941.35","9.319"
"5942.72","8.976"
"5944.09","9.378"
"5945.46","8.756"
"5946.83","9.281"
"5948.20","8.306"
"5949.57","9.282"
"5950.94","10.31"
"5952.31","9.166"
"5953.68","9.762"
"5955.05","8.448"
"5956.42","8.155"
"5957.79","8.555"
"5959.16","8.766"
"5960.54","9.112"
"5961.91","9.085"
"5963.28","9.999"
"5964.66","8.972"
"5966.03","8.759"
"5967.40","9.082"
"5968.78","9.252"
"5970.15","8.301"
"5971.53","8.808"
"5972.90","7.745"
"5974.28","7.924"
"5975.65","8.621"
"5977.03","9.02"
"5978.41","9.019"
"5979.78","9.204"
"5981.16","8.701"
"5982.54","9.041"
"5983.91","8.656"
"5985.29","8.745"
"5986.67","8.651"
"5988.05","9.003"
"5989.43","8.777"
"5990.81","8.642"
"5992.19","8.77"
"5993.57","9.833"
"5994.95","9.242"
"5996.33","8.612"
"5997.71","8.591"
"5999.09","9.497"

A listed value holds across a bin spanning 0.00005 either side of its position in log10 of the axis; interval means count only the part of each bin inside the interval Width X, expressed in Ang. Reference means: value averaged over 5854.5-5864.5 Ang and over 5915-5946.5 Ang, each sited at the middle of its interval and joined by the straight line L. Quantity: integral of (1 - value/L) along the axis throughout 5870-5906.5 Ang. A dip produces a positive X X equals 1.1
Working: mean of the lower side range 9.55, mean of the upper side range 9.41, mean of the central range 9.22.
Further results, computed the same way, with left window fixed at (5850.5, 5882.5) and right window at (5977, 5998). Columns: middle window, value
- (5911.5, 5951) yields -1.1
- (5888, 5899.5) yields 0.4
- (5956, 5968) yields 0.1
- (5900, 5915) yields -0.4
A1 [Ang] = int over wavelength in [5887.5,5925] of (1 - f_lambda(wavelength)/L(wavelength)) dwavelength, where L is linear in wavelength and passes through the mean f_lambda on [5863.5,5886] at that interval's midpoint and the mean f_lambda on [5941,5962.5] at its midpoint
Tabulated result -0.41 Ang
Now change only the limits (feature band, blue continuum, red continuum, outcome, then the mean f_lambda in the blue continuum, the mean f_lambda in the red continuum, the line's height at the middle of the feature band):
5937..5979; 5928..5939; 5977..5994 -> 1.34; 9.57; 8.91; 9.26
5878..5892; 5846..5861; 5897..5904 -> 0.32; 9.25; 9.23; 9.23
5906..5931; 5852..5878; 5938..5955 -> -0.62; 9.38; 9.22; 9.27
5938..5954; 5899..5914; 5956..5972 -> -0.28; 9.42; 8.92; 9.07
